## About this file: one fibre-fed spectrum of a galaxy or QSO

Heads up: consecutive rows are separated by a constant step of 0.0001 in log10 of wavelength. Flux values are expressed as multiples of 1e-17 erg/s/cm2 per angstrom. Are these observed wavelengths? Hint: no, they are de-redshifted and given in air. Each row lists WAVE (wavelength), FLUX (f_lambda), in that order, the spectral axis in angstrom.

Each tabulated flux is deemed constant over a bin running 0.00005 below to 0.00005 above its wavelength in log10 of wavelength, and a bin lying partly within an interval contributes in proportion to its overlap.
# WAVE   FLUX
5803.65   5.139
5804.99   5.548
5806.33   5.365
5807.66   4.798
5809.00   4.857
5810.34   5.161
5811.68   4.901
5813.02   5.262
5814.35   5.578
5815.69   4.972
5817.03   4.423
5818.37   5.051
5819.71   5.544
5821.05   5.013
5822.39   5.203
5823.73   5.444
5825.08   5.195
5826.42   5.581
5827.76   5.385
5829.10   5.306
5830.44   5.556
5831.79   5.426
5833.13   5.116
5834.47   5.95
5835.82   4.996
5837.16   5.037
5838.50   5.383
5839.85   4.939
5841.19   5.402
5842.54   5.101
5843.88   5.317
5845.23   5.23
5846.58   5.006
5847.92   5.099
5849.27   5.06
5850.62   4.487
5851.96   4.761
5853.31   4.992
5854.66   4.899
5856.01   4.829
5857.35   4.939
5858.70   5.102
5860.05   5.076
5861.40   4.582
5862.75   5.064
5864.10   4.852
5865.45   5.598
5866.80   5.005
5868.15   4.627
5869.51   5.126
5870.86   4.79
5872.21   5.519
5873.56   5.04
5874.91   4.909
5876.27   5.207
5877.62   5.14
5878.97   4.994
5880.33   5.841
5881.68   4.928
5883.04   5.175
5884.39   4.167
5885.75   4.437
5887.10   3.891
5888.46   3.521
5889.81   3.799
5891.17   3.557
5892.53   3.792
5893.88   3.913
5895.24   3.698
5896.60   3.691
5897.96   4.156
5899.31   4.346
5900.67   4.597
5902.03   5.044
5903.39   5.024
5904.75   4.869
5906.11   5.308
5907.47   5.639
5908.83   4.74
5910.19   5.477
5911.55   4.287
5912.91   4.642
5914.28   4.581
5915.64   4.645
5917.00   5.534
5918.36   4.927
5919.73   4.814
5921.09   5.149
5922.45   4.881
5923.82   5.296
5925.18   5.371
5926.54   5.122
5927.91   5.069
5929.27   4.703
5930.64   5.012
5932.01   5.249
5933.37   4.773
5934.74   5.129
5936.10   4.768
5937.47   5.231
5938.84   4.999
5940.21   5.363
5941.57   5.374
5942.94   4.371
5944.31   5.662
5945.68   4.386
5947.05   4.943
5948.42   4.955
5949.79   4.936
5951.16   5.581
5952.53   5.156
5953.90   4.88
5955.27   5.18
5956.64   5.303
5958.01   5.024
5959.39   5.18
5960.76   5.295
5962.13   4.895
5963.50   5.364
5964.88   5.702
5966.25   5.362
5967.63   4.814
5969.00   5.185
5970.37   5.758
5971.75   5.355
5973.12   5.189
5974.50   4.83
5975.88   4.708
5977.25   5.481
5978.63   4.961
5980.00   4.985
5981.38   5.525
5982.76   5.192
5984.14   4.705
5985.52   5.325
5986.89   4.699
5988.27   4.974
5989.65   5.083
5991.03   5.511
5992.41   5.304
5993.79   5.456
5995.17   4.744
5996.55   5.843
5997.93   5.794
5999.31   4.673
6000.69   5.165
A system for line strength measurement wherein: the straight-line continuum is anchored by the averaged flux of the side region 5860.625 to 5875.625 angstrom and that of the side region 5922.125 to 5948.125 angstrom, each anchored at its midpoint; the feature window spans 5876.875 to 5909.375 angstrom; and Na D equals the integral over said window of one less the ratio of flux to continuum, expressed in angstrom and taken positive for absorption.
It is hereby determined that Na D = 3.3 angstrom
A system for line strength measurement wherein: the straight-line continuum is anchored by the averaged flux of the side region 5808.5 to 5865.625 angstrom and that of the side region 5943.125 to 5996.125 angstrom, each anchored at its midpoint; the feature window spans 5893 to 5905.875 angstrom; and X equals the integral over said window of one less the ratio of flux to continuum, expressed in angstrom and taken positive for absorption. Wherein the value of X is 1.9 angstrom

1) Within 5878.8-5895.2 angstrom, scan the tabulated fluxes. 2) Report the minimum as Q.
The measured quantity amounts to 3.521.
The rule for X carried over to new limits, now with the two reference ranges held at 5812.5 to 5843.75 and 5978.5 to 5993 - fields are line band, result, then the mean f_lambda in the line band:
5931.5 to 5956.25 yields 0.5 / 5.06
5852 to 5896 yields 4.2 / 4.72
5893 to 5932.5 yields 2.8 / 4.81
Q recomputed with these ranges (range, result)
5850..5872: 4.487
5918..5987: 4.371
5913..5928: 4.581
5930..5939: 4.768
